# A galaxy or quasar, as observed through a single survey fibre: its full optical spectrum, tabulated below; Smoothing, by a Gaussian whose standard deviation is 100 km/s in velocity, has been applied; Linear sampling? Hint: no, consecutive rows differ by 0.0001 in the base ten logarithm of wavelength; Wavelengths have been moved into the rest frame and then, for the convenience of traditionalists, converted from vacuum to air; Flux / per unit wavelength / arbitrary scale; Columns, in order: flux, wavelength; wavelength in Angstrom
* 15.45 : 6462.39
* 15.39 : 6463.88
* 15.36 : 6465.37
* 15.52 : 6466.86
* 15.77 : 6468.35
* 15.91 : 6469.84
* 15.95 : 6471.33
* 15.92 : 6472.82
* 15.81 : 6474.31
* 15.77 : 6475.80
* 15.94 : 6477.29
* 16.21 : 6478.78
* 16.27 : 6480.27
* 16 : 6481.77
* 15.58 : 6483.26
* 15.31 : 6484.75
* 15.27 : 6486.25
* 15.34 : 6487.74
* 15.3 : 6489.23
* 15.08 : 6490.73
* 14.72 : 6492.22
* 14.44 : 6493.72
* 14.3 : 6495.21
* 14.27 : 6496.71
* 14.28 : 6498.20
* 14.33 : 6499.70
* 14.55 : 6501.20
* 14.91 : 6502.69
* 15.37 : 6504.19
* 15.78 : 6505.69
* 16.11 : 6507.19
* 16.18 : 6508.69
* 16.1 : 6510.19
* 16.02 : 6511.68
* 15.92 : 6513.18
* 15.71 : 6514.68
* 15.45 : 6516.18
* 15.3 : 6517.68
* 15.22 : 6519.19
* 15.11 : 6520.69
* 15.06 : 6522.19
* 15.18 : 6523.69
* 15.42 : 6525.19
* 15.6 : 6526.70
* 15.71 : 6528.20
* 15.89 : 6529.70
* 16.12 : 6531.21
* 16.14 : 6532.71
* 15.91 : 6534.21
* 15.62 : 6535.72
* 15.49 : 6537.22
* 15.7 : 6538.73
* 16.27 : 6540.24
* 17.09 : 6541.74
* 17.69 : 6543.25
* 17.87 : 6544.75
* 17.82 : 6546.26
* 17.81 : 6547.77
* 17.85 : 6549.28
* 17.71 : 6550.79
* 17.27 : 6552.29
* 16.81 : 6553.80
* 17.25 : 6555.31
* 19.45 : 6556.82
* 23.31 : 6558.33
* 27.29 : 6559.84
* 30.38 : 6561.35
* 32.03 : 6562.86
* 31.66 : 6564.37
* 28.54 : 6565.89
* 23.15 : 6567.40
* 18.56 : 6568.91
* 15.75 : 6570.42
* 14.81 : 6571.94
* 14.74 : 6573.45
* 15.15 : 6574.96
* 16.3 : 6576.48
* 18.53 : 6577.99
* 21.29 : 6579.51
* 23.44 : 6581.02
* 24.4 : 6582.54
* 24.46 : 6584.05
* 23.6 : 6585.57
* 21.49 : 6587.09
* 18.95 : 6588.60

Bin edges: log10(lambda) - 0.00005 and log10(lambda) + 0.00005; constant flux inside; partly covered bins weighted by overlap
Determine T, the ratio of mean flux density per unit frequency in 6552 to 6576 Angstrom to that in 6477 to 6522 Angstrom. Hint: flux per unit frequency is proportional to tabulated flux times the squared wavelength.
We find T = 1.4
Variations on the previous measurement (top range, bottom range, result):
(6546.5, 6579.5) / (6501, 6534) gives 1.34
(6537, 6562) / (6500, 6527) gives 1.24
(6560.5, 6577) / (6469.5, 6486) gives 1.43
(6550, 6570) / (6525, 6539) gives 1.48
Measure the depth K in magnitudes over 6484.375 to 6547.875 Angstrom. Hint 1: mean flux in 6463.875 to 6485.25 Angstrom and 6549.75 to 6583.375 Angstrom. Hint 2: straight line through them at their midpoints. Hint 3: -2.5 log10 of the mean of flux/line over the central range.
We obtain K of 0.17 mag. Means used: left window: 15.8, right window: 21.2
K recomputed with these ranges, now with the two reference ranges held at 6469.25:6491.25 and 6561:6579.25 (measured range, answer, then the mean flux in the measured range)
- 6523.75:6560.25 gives 0.14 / 17.3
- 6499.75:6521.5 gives 0.14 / 15.5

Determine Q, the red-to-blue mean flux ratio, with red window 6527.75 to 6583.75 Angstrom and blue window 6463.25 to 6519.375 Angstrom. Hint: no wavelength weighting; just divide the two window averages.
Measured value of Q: 1.26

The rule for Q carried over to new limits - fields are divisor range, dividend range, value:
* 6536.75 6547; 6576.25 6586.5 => 1.30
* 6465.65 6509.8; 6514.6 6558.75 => 1.08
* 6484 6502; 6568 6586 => 1.30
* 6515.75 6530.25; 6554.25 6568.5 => 1.66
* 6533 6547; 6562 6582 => 1.27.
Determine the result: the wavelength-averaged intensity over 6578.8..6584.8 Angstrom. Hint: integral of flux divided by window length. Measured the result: 23.4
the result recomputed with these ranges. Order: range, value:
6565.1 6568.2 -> 25.8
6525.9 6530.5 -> 15.7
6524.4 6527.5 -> 15.5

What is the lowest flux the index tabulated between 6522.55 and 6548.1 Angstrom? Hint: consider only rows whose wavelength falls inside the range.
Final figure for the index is 15.18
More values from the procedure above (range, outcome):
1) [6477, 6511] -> 14.27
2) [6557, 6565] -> 23.31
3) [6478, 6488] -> 15.27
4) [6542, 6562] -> 16.81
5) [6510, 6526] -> 15.06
